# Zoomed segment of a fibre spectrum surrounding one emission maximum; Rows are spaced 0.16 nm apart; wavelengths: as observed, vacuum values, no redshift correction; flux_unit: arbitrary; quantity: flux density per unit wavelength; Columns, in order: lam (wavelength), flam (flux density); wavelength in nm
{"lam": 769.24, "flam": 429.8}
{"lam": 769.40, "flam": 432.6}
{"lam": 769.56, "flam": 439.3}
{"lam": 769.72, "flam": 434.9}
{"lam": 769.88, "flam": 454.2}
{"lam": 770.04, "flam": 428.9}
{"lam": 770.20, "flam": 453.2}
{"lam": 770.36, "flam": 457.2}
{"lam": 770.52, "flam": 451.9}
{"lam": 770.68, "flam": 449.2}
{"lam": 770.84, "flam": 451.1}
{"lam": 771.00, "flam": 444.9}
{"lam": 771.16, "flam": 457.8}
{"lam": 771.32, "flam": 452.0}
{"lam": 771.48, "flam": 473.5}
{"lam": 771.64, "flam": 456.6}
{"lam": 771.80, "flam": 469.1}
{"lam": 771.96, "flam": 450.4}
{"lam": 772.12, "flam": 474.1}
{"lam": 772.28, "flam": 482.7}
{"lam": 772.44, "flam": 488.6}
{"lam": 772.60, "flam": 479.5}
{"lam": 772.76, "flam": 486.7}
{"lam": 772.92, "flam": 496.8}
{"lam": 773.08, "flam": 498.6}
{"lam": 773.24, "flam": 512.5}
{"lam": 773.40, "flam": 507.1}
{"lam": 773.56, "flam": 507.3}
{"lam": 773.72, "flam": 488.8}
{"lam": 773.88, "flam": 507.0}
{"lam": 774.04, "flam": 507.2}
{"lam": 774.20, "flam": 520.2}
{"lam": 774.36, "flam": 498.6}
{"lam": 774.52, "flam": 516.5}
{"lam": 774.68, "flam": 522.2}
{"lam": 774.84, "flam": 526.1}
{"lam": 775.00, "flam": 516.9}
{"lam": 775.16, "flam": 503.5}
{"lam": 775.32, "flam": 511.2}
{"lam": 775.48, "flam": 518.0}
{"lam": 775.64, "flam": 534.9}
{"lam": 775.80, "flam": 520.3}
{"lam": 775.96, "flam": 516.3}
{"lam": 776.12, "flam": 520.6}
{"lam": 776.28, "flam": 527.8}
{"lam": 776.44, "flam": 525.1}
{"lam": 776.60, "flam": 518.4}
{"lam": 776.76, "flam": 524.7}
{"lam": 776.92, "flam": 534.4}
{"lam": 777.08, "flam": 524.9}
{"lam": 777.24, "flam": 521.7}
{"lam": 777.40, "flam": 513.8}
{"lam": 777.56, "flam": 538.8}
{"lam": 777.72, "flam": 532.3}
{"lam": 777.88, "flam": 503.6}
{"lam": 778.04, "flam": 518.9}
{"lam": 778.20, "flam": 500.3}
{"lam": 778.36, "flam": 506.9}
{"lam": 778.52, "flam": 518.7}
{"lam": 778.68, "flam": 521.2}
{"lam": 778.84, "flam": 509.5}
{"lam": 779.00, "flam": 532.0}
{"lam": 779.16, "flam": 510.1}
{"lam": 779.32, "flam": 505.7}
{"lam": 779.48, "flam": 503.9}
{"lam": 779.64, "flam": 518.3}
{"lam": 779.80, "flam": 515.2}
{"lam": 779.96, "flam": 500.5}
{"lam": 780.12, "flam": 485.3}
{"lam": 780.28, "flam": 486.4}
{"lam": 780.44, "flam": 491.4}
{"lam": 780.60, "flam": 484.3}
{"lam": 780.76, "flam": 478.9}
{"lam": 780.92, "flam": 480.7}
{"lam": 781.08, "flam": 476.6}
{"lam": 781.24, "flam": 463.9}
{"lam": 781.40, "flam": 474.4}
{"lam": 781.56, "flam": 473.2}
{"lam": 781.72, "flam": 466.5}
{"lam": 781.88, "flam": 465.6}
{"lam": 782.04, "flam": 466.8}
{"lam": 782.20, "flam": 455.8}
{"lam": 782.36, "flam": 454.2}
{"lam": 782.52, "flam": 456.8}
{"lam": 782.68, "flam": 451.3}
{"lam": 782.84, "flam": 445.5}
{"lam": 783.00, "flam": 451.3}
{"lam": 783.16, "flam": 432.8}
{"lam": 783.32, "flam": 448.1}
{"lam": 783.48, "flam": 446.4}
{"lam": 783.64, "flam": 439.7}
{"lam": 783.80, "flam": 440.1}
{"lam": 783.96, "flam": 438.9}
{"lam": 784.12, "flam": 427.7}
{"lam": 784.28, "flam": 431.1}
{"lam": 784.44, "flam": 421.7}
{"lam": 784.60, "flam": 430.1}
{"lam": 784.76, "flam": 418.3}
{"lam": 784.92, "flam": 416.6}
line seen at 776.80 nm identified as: Mg II 2798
